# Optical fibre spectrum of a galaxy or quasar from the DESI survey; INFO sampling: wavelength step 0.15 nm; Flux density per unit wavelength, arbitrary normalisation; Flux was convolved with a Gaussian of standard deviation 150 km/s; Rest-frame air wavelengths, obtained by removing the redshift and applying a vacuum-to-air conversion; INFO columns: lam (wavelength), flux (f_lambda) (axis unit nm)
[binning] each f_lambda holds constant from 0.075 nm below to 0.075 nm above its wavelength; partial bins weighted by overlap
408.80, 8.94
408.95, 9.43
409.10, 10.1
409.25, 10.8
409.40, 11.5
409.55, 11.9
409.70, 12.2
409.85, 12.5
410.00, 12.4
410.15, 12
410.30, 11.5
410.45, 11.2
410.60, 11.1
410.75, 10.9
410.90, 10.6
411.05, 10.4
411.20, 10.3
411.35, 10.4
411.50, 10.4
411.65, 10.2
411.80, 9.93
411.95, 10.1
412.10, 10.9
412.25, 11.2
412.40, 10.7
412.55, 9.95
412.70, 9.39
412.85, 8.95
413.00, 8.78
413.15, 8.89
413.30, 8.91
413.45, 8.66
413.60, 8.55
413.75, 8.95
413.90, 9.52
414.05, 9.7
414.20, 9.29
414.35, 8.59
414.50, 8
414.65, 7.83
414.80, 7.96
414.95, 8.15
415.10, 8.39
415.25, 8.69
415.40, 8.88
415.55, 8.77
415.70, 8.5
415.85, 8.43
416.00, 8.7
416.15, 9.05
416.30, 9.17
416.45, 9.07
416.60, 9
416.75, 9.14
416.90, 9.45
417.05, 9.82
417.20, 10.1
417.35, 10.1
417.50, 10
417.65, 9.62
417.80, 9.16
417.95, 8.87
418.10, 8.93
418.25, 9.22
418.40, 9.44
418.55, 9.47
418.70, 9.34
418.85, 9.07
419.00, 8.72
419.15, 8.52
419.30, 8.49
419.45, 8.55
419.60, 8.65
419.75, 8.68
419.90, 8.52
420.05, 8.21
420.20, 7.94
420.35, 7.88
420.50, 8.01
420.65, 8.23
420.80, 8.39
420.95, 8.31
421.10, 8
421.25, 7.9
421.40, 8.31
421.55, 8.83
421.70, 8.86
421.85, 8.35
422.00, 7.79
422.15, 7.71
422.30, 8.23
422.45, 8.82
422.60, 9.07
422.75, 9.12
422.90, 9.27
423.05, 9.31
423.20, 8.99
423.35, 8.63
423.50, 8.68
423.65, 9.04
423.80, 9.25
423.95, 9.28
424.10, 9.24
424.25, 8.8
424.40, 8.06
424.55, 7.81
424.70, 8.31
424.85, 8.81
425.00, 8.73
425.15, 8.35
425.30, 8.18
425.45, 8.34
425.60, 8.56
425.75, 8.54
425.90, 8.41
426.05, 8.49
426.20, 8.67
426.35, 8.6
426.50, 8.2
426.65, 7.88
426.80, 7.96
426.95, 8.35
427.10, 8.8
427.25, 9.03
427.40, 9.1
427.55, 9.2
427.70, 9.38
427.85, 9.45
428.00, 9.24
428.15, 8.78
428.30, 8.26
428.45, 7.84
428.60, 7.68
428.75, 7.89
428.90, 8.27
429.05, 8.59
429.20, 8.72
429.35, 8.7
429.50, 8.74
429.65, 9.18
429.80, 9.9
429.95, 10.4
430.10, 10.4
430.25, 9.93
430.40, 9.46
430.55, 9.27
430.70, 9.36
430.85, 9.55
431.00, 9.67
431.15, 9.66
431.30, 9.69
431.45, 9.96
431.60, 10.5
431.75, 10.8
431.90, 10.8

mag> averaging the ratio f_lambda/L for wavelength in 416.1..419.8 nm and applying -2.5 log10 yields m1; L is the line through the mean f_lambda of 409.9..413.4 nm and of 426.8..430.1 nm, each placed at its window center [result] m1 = 0.07 mag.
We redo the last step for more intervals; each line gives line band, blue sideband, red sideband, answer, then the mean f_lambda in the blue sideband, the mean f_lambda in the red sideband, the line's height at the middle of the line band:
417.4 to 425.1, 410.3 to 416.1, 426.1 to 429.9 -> 0.041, 9.47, 8.67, 9.03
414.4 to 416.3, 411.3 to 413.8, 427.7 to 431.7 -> 0.137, 9.7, 9.21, 9.62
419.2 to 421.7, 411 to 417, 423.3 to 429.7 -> 0.074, 9.24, 8.6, 8.91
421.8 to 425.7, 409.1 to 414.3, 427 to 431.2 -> 0.099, 10.4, 9.08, 9.47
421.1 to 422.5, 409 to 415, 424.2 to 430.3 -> 0.112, 10.1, 8.69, 9.19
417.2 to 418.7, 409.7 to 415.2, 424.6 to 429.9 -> -0.004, 9.89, 8.61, 9.42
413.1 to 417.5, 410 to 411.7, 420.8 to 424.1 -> 0.126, 10.9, 8.66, 10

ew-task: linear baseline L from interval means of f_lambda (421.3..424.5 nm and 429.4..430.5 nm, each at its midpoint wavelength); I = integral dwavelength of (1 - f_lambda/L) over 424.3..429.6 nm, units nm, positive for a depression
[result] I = 0.43 nm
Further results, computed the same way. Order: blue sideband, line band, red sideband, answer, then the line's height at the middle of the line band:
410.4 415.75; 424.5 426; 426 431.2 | 0.105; 9.05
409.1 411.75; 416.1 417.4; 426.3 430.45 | 0.115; 10.3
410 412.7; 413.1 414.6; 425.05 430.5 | 0.219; 10.4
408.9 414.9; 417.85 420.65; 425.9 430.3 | 0.245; 9.52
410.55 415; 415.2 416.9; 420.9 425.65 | 0.070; 9.27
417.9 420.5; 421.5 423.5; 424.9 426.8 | -0.031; 8.56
